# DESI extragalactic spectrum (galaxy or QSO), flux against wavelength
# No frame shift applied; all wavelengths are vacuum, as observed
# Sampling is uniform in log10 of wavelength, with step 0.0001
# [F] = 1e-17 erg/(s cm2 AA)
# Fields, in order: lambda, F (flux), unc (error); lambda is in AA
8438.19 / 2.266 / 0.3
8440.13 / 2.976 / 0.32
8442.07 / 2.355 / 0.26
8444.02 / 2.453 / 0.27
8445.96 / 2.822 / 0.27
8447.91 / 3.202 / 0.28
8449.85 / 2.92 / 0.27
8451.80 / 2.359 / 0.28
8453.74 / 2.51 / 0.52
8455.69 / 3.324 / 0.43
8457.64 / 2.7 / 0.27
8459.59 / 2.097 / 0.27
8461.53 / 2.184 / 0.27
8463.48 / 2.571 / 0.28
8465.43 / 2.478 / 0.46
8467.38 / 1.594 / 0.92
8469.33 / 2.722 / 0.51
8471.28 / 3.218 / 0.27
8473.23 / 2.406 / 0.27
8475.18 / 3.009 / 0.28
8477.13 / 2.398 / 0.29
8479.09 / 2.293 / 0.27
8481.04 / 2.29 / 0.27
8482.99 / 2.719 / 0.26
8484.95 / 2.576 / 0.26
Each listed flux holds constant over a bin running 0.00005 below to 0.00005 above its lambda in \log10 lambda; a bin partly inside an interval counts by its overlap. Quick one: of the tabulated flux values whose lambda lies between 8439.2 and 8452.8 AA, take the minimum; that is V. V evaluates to 2.355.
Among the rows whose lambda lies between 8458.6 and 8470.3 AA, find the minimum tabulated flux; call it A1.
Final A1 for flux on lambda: 1.594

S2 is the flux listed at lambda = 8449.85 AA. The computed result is 2.92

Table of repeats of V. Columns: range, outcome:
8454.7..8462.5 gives 2.097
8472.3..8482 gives 2.29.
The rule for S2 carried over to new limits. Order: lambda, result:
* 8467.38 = 1.594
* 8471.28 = 3.218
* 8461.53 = 2.184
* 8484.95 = 2.576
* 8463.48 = 2.571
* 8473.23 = 2.406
